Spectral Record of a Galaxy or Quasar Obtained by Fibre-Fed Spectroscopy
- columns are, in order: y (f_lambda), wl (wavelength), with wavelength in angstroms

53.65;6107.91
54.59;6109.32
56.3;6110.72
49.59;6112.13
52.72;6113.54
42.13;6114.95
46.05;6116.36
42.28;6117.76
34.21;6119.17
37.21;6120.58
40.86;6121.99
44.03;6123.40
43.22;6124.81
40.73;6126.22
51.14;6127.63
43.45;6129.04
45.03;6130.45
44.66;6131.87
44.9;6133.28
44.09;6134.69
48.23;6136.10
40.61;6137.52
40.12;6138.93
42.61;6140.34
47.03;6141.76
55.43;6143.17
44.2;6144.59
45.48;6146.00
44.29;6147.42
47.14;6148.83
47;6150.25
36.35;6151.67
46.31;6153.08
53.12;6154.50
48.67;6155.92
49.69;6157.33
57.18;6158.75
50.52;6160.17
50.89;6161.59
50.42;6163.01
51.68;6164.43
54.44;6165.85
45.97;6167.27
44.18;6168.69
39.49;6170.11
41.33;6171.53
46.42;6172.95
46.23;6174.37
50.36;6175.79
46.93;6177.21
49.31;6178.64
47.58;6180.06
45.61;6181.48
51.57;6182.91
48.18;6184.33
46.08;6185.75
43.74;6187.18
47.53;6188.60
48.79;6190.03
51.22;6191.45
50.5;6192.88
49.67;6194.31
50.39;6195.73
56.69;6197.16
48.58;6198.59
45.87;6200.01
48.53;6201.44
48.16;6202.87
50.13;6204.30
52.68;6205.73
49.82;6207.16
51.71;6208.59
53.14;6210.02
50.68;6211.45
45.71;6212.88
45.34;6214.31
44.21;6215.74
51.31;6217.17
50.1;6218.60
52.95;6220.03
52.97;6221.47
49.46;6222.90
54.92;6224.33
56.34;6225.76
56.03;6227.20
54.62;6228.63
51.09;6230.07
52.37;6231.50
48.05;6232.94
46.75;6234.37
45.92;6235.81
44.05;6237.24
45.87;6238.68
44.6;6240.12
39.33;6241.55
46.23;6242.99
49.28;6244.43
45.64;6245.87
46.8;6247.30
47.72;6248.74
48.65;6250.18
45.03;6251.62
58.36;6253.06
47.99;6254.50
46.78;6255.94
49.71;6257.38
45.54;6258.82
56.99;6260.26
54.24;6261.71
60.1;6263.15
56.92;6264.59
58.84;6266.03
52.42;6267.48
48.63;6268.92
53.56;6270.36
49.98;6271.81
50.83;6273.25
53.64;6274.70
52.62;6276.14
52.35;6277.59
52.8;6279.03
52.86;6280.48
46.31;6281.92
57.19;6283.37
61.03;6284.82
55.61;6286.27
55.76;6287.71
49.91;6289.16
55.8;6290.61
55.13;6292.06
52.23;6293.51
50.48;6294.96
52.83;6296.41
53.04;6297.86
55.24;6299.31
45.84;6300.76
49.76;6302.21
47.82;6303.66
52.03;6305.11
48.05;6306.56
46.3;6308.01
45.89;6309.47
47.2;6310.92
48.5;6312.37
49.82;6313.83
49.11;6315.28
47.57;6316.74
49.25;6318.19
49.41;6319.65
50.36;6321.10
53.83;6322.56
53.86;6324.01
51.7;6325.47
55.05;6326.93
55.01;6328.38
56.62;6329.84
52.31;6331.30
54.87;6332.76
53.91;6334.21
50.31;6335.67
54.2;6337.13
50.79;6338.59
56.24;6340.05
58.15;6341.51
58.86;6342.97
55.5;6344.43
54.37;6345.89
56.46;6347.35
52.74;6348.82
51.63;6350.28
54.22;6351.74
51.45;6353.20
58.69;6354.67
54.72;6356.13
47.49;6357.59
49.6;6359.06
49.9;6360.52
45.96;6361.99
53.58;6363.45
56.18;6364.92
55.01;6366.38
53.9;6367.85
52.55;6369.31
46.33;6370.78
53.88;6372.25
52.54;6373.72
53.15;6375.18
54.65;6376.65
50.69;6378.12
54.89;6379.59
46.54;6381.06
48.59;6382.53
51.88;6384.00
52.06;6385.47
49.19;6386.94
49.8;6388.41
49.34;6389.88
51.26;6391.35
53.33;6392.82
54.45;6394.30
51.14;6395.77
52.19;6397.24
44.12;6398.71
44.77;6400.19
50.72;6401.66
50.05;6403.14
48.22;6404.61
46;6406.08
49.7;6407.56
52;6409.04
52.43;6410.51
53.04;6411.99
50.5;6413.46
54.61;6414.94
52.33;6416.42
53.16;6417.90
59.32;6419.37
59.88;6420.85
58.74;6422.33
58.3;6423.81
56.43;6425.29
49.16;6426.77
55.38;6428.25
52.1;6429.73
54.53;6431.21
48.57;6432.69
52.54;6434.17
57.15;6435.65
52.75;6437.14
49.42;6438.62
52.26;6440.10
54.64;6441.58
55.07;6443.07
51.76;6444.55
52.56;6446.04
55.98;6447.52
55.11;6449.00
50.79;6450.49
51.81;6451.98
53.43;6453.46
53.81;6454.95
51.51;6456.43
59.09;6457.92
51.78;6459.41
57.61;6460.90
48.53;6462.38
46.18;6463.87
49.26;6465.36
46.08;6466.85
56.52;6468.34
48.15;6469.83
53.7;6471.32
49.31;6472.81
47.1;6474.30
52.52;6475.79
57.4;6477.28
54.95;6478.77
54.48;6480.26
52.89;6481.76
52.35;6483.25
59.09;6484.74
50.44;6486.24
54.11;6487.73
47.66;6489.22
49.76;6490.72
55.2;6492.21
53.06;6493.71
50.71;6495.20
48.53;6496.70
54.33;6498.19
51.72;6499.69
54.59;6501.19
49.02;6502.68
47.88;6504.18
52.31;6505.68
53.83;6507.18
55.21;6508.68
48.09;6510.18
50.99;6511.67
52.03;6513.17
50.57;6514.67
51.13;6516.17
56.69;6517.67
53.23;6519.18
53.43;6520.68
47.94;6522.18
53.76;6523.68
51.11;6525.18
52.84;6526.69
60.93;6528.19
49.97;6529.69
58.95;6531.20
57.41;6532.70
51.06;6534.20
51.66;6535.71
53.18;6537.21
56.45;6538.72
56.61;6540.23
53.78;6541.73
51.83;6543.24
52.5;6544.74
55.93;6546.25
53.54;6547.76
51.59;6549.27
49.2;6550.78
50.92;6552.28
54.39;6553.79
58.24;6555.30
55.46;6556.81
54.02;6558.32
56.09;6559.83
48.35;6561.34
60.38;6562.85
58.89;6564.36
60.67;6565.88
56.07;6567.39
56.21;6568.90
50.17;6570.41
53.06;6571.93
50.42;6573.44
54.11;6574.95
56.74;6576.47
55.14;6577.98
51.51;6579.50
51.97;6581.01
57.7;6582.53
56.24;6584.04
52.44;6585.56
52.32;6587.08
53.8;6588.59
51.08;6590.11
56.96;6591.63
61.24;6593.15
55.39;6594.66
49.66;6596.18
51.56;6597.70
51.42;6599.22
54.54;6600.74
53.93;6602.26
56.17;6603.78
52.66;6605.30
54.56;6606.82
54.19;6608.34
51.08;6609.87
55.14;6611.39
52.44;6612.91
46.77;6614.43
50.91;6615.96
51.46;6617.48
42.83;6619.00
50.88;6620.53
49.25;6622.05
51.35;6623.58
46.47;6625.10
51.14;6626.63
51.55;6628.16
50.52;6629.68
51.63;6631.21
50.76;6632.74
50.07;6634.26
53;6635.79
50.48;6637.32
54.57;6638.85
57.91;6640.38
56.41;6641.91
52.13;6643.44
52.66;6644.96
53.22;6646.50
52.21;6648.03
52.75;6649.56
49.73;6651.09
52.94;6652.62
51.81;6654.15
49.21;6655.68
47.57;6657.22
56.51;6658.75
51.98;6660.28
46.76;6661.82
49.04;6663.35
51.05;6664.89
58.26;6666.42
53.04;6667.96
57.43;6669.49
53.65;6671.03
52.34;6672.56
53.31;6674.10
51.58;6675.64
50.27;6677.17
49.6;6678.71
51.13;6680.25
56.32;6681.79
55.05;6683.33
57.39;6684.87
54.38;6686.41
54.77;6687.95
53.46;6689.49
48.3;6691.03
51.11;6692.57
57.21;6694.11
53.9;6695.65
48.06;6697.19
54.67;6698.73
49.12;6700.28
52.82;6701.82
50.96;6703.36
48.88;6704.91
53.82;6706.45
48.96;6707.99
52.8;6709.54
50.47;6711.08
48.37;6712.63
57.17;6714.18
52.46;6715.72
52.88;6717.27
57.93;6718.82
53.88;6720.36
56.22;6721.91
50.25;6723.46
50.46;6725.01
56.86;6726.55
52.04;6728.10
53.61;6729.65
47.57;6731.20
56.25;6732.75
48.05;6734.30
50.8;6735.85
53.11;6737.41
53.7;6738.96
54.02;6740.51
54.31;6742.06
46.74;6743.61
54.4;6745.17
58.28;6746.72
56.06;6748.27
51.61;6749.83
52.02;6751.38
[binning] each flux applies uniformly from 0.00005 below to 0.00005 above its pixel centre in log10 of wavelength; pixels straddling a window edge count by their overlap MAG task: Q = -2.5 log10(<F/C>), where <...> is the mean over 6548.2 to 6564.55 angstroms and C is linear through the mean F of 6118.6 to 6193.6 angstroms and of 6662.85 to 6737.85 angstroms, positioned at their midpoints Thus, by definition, -0.07 mag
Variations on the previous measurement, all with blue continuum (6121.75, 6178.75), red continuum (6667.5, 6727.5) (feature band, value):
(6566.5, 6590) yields -0.05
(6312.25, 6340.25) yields -0.08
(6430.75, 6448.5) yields -0.07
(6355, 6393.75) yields -0.05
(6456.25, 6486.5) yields -0.05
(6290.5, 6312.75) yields -0.05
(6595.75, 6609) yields -0.03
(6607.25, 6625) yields 0.03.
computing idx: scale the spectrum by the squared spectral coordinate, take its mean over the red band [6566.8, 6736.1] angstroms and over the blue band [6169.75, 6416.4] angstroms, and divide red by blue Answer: 1.2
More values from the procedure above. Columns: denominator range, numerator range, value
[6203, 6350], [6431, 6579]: 1.11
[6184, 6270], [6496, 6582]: 1.18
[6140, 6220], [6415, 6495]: 1.20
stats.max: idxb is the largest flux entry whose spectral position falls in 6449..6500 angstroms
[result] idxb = 59.09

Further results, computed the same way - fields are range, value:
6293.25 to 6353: 58.86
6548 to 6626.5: 61.24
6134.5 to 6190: 57.18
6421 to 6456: 58.74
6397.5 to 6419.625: 59.32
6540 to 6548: 56.61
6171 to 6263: 58.36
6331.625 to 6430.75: 59.88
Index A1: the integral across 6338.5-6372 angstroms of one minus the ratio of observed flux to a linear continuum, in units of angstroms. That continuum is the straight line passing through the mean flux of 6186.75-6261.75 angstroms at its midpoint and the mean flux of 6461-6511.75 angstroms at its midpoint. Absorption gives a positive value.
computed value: -1.81 angstroms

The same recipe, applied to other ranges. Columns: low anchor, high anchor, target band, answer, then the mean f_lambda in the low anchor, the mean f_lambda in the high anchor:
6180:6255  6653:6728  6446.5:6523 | -1.7 angstroms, 49.2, 52.6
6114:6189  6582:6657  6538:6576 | -2.1 angstroms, 46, 52.4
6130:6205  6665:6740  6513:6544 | -1.5 angstroms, 47.5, 52.8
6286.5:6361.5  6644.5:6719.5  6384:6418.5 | 1.0 angstroms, 52.2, 52.4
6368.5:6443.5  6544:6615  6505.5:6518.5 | 0.2 angstroms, 52.1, 54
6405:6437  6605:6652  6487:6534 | 0.2 angstroms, 53.5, 51.6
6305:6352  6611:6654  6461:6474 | 0.5 angstroms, 52.2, 51.4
